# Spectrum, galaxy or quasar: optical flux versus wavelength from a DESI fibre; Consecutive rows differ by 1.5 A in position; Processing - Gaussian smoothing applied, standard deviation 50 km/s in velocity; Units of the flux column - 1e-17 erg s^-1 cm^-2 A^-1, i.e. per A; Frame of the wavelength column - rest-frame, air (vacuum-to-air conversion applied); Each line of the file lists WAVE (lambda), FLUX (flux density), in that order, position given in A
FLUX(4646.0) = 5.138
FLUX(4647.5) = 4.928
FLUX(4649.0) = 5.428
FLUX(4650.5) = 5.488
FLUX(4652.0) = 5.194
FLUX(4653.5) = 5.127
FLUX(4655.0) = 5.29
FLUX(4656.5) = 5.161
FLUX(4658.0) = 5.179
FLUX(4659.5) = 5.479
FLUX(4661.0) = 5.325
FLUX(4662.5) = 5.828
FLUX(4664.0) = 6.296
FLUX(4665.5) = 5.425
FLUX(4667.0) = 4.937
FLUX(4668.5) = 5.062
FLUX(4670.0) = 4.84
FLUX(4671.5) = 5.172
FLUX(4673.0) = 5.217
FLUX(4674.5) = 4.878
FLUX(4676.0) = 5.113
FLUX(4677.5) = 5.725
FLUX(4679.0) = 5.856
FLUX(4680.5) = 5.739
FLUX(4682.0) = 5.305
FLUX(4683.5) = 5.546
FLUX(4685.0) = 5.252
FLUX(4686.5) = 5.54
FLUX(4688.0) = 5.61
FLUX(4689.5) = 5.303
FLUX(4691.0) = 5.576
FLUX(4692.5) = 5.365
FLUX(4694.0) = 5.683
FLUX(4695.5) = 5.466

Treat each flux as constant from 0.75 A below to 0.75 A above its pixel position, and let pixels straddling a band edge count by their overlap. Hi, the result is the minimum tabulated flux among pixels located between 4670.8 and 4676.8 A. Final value 4.878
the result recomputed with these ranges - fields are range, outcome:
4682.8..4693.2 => 5.252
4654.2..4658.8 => 5.161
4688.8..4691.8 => 5.303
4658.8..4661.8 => 5.325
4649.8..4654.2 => 5.127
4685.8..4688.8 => 5.54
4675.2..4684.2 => 5.113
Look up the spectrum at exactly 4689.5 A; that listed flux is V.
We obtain 5.303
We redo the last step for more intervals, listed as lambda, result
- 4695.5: 5.466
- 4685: 5.252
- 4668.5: 5.062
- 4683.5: 5.546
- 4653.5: 5.127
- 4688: 5.61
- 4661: 5.325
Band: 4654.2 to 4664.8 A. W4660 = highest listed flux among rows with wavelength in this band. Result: 6.296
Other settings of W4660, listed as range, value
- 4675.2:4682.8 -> 5.856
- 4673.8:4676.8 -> 5.113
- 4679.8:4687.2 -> 5.739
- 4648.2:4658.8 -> 5.488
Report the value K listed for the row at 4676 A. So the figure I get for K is 5.113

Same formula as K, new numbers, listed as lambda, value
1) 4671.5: 5.172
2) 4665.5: 5.425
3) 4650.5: 5.488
